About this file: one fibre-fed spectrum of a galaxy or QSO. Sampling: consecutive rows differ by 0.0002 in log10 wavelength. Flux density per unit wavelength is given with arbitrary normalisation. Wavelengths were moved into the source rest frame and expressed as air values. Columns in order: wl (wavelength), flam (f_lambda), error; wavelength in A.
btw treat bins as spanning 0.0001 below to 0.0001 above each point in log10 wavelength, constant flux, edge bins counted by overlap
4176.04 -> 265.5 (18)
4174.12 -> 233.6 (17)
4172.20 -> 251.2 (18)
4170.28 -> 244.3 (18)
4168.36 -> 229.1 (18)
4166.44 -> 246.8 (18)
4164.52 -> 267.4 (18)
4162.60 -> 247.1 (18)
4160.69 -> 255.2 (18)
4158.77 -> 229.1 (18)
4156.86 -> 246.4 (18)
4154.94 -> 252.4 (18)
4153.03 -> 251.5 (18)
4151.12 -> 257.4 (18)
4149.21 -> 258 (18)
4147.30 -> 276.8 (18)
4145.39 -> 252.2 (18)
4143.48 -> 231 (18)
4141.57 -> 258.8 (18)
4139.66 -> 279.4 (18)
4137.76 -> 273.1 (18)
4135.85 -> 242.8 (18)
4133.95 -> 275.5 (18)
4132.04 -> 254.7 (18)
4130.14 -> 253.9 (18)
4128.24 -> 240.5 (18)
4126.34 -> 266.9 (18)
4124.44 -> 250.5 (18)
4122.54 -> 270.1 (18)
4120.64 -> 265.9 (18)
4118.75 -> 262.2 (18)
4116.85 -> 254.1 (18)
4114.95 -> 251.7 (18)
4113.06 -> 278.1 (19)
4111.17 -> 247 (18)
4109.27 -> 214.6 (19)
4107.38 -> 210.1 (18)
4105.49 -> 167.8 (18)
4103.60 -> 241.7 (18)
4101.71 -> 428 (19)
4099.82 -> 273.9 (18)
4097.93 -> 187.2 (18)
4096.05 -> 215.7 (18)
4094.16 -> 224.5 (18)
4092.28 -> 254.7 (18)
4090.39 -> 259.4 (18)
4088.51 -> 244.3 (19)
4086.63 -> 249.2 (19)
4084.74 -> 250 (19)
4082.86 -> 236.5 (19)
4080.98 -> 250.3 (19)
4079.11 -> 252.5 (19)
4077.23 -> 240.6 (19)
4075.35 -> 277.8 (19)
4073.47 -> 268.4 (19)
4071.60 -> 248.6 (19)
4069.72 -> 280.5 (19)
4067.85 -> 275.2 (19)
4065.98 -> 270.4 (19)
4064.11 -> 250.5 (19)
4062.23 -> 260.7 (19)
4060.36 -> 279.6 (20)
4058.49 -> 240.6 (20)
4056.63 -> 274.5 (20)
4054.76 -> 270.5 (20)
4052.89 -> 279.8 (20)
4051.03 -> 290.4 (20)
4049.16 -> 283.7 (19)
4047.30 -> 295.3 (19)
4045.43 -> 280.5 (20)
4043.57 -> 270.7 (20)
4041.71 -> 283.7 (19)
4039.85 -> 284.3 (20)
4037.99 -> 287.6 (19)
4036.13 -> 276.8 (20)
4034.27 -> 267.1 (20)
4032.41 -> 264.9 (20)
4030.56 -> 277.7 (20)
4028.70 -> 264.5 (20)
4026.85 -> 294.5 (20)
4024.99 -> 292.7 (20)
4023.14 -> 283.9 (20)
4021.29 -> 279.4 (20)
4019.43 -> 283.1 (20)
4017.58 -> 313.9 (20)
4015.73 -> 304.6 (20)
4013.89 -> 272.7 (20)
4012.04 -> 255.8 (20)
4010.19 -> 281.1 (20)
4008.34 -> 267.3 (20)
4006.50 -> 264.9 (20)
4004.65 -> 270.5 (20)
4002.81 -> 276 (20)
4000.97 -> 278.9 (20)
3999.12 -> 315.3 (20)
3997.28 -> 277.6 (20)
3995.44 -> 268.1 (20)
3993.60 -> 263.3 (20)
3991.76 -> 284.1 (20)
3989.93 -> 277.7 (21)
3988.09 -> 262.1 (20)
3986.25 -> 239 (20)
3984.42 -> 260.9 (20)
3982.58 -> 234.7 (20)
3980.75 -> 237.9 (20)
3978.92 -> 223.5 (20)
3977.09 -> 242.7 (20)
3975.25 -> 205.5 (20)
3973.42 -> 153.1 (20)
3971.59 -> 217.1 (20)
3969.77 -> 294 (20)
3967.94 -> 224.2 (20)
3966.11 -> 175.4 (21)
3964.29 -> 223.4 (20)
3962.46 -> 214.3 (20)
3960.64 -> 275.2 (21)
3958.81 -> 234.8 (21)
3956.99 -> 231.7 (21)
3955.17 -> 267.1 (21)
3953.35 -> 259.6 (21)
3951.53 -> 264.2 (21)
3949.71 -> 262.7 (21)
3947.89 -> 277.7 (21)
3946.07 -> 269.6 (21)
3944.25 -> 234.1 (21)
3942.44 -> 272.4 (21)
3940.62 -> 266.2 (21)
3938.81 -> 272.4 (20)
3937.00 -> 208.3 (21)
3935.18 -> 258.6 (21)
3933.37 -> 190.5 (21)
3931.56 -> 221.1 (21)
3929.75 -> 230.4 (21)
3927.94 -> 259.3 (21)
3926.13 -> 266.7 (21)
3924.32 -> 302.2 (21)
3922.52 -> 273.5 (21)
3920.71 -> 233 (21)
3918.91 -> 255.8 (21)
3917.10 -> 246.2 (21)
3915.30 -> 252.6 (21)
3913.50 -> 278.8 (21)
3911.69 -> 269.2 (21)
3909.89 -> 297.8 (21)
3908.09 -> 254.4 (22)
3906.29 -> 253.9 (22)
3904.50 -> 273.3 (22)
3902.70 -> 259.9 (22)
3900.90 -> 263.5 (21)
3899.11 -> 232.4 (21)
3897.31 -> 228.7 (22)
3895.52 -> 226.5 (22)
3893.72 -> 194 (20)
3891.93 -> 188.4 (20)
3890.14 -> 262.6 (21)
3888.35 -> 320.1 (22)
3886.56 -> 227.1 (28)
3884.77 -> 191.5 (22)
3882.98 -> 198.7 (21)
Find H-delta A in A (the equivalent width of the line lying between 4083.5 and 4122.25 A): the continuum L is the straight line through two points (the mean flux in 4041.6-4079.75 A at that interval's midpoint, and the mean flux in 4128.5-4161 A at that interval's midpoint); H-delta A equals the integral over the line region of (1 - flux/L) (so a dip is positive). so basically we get 2.0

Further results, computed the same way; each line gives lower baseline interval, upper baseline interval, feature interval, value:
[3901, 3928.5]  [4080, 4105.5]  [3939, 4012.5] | 2.17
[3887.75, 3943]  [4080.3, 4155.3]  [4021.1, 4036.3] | -1.55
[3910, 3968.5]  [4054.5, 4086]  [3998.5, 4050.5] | -4.97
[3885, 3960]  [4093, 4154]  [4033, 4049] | -1.75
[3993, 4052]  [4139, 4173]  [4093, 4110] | 1.45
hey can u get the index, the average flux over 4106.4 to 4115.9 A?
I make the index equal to 240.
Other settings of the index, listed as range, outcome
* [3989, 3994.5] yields 275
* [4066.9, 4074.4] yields 268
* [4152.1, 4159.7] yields 245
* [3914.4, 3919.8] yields 251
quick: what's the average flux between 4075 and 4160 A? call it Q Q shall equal 252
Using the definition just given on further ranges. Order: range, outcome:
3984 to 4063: 277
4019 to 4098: 266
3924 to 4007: 250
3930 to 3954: 250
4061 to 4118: 252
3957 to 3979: 224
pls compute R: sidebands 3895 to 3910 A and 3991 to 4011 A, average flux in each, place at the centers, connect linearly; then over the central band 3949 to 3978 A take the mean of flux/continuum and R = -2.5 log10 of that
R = 0.15 mag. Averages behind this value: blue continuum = 253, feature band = 234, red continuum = 277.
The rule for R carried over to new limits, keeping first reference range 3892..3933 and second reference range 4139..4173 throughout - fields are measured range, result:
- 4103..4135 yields 0.02 mag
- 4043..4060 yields -0.10 mag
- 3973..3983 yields 0.15 mag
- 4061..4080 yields -0.05 mag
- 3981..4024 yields -0.09 mag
